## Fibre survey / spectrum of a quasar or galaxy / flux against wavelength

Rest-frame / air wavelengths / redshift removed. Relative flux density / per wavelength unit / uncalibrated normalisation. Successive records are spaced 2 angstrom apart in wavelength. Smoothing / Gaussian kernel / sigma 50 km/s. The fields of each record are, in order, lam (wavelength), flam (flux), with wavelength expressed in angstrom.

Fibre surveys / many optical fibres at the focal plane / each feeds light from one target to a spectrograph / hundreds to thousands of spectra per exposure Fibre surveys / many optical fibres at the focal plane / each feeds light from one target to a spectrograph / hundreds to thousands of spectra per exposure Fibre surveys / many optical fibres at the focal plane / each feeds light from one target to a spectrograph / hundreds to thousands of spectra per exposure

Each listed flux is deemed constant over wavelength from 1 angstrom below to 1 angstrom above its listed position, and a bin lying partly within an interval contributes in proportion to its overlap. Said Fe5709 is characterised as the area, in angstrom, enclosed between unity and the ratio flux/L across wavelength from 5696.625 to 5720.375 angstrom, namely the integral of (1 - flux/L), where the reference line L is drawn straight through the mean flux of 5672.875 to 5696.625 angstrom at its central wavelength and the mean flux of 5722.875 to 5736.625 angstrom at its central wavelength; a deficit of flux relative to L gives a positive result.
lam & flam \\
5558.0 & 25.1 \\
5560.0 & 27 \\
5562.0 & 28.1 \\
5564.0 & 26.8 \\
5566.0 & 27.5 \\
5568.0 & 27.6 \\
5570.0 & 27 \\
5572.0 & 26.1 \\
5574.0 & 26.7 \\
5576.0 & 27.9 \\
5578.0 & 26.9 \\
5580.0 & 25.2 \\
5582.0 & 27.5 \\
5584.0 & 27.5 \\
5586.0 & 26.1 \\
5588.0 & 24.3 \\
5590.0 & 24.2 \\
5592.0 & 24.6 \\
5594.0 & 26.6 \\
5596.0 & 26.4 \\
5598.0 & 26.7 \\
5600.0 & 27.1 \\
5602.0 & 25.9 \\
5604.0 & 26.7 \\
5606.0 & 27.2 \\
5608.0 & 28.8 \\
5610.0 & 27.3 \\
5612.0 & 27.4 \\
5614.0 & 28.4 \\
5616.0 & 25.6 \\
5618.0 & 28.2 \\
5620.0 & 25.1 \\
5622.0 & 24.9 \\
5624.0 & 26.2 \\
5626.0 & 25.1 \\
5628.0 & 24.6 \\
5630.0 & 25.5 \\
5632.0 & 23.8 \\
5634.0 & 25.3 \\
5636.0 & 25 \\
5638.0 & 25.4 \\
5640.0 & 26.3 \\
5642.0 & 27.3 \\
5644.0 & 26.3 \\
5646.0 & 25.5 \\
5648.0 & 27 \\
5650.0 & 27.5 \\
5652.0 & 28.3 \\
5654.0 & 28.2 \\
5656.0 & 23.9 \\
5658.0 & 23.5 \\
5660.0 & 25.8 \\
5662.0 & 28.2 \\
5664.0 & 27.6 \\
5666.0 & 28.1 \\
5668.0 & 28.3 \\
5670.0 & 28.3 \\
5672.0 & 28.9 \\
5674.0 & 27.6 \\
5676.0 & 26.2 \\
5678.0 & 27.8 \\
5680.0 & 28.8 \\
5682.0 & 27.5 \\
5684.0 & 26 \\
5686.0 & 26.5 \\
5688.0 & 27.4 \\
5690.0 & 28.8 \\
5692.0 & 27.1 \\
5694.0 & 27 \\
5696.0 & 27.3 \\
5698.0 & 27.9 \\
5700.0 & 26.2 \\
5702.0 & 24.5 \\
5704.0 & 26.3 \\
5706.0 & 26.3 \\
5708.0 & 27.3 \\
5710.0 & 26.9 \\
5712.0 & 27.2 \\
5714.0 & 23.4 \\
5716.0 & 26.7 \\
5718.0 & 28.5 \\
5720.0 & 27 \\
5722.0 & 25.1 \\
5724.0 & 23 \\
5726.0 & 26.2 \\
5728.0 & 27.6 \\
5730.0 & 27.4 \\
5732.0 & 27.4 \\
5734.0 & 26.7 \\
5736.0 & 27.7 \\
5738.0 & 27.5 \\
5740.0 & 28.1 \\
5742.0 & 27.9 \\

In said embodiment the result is 0.3 angstrom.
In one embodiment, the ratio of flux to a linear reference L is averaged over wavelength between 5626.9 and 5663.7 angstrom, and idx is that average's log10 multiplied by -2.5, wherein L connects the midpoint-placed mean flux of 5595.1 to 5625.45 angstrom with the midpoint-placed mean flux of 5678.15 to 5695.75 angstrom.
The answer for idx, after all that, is 0.04 mag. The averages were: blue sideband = 26.8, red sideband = 27.4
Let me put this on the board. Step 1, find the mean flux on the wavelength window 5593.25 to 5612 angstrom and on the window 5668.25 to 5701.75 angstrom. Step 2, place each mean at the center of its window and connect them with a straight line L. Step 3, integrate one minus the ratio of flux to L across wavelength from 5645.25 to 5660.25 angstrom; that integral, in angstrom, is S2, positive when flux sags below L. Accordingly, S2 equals 0.6 angstrom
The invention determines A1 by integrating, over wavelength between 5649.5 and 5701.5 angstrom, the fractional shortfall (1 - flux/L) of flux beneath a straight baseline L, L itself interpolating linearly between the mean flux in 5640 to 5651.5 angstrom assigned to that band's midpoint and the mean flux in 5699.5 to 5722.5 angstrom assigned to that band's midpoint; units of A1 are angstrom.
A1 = -1.3 angstrom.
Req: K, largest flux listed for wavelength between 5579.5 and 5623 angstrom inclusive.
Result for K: 28.8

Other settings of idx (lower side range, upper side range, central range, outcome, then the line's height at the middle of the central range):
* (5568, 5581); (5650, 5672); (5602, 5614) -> -0.02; 26.9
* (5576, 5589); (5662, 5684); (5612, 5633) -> 0.05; 27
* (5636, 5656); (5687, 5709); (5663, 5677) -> -0.04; 26.8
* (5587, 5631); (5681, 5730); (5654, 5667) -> 0.00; 26.4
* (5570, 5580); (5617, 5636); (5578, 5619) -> -0.02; 26.1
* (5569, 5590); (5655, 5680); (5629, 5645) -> 0.05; 26.9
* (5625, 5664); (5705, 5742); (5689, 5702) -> -0.03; 26.4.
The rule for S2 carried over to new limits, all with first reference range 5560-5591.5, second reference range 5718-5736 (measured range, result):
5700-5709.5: 0.1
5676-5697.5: -0.7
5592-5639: 0.7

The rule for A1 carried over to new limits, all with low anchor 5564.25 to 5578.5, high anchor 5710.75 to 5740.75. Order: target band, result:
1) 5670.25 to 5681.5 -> -0.5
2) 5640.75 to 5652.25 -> 0.0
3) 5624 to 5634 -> 0.7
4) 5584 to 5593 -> 0.6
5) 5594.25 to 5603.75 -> 0.2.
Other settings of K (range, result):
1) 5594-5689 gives 28.9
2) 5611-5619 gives 28.4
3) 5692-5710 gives 27.9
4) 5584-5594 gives 27.5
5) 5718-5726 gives 28.5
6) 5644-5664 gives 28.3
